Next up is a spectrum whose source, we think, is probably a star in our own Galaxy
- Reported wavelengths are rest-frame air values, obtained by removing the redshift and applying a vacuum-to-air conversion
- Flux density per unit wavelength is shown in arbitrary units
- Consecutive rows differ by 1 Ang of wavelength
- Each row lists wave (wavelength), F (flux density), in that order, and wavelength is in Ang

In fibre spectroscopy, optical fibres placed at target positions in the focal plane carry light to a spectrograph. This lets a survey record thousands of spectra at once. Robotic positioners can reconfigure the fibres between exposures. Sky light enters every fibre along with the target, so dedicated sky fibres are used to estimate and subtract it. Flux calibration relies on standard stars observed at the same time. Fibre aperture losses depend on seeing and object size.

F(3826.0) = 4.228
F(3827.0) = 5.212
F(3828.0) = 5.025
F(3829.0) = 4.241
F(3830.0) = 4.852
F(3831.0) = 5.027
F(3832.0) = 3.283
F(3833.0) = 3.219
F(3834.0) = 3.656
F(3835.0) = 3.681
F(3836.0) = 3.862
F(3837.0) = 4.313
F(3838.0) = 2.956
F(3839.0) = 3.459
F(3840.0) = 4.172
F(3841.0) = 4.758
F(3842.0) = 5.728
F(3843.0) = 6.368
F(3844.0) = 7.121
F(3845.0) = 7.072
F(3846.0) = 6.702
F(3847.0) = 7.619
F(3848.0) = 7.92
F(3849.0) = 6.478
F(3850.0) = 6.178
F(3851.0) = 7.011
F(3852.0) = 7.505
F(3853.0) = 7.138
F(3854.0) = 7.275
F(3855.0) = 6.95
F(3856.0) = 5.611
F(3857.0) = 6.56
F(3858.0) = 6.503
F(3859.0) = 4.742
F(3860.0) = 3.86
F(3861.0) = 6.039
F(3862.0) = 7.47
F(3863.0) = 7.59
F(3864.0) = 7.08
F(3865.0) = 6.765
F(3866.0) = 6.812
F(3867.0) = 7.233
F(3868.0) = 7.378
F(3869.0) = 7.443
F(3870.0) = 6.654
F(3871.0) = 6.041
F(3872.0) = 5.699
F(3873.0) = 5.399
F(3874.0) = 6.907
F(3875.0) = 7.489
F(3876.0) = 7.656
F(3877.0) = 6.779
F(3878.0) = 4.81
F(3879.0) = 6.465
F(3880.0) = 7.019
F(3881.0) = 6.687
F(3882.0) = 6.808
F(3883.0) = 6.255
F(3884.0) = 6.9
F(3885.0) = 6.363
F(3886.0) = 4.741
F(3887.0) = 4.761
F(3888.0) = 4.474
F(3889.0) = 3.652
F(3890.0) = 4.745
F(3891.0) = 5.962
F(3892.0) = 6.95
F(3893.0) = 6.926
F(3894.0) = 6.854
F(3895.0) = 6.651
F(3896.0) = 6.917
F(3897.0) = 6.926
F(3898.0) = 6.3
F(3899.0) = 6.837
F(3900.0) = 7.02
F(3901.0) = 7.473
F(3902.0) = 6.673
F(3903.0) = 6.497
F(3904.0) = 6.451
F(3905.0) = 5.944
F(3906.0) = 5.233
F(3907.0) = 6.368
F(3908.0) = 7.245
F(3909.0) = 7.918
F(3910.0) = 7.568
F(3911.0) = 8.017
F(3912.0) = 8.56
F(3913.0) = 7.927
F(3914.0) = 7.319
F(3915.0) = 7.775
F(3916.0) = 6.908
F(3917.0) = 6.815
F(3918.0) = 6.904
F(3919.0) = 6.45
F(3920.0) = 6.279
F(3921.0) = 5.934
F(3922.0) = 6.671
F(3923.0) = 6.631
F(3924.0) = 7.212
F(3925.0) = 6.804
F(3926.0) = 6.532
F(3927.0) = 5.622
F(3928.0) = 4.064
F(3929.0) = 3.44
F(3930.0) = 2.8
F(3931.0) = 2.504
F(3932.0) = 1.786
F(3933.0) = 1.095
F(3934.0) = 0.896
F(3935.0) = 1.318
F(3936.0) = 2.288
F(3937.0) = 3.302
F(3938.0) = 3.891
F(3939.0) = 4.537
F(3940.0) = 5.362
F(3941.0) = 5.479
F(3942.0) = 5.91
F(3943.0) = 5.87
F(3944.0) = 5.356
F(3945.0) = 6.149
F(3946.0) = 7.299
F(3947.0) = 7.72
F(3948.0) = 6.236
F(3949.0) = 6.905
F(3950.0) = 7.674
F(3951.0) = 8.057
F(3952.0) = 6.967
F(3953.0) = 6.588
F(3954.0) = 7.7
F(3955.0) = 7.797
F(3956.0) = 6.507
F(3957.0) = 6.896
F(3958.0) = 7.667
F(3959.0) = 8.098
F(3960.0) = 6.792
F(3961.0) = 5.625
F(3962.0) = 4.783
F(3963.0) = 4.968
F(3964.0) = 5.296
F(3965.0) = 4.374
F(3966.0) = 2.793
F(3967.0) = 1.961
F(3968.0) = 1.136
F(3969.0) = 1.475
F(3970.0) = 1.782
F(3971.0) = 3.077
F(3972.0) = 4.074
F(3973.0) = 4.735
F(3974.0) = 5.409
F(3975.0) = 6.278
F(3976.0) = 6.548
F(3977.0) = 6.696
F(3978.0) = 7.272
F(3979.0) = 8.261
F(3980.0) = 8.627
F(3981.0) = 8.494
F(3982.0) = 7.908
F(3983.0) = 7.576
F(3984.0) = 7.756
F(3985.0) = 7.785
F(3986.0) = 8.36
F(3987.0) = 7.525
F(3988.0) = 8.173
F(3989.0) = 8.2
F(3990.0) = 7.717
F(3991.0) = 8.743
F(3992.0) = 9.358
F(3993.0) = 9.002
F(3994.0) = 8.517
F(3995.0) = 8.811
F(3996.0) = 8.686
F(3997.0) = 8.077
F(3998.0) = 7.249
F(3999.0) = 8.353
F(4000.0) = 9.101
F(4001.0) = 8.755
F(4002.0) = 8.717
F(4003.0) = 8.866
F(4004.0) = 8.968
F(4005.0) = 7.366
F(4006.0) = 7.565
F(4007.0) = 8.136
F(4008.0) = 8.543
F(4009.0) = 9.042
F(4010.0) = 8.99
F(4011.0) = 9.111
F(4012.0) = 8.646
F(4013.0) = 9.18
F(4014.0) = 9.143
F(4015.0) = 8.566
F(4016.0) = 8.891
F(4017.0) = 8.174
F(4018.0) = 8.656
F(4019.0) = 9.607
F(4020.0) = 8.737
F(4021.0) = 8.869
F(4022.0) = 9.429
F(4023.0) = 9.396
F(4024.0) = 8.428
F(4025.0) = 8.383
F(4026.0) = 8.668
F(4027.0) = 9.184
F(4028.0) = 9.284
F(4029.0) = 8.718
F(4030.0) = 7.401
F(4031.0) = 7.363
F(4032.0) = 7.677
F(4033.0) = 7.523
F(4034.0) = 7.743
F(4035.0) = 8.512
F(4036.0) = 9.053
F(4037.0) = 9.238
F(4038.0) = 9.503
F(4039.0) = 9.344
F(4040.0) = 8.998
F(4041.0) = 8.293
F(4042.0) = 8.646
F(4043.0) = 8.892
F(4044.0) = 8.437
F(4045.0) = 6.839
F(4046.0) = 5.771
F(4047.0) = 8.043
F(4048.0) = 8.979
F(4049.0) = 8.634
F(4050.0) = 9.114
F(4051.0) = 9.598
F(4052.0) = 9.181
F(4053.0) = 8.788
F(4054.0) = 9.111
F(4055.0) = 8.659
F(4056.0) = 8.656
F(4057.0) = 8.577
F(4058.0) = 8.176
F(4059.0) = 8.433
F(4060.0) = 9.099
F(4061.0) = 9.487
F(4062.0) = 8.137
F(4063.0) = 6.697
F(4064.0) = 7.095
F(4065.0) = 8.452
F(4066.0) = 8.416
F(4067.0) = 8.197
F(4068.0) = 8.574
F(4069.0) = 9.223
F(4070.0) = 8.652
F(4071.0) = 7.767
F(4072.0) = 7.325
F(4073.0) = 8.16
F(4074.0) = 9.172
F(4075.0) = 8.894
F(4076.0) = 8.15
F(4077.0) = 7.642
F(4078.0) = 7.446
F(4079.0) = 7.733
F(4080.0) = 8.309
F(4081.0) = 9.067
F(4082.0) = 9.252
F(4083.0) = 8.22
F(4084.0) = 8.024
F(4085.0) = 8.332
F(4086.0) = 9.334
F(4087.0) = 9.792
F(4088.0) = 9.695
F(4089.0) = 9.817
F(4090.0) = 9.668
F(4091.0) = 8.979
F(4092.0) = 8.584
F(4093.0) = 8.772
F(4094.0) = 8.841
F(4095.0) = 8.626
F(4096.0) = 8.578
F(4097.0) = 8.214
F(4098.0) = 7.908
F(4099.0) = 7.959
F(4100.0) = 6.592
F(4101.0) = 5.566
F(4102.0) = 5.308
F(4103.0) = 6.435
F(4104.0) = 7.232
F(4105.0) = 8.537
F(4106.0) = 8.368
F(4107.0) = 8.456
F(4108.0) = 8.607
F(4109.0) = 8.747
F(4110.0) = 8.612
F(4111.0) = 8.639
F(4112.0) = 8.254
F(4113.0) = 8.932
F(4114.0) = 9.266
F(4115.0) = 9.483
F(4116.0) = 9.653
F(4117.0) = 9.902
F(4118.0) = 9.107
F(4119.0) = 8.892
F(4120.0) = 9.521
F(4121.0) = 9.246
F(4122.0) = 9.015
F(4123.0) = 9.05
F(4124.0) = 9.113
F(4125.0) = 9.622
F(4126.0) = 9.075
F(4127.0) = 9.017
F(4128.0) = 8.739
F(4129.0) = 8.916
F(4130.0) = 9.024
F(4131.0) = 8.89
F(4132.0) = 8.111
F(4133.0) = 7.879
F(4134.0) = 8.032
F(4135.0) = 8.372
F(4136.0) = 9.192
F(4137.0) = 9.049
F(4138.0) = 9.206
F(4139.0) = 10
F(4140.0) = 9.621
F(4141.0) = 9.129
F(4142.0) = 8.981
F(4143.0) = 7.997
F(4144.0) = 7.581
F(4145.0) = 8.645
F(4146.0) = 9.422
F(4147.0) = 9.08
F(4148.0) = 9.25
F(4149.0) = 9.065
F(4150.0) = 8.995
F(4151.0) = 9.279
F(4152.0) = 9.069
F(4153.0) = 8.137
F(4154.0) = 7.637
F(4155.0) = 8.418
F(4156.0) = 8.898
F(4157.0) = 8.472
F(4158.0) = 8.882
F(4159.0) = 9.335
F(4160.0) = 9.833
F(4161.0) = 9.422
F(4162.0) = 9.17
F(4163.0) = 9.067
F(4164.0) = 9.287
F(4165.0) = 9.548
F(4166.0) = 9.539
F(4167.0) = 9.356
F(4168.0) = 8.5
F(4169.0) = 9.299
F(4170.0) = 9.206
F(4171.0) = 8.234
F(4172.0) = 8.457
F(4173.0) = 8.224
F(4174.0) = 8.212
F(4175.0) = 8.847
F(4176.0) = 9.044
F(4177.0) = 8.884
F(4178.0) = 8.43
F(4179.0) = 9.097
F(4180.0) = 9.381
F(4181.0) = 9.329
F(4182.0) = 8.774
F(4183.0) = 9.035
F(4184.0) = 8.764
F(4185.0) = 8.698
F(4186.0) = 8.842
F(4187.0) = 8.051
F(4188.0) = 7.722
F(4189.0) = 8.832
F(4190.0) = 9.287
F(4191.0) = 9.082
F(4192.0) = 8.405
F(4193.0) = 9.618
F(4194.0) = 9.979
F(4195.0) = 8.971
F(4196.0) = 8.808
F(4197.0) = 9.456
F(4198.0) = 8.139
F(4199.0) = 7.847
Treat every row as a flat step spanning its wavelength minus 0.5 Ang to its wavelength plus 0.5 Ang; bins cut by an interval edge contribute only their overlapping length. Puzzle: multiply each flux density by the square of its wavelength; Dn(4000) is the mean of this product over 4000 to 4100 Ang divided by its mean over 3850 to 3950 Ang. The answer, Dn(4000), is 1.52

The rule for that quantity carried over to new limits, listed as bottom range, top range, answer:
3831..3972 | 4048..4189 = 1.66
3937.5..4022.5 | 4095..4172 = 1.32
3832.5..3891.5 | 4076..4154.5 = 1.63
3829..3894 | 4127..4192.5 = 1.72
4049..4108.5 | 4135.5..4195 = 1.11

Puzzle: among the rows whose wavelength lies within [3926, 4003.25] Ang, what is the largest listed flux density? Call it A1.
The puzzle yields 9.358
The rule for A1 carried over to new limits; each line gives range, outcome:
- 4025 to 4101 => 9.817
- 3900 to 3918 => 8.56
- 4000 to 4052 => 9.607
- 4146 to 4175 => 9.833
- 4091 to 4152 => 10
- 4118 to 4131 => 9.622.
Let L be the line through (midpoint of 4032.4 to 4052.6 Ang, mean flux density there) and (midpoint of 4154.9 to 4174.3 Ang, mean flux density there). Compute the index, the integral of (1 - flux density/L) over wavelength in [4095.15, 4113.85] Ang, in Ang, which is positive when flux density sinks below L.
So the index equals 1.9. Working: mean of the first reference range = 8.51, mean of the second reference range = 8.99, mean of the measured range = 7.87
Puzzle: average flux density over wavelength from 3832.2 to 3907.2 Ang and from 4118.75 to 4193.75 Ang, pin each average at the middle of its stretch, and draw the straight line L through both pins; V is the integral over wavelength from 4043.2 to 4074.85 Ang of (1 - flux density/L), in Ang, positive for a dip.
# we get -1.7 Ang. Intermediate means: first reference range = 6.13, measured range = 8.38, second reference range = 8.9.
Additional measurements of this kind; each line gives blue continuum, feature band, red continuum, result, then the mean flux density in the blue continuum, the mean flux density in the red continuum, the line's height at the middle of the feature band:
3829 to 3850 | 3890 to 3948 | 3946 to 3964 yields 3.8 Ang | 5.12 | 6.85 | 6.31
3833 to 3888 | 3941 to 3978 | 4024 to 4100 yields 8.1 Ang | 6.11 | 8.49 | 7.28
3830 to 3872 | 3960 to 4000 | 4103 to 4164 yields 4.4 Ang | 5.92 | 8.87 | 7.26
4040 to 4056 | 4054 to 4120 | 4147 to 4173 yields 1.7 Ang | 8.49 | 8.96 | 8.65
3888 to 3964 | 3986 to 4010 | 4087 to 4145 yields -4.8 Ang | 6.01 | 8.65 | 7.01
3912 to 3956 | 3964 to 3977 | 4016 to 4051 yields 5.6 Ang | 5.64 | 8.54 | 6.7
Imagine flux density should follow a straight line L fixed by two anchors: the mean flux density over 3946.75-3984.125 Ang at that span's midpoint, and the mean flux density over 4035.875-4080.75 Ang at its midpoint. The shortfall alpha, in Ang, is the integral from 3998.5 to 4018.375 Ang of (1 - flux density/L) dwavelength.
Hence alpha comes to -4.3 Ang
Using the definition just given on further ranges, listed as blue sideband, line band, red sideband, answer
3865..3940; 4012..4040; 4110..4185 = -4.7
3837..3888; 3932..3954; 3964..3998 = 4.4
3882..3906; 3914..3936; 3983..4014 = 5.9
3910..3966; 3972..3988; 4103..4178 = -1.9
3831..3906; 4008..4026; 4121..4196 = -3.2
